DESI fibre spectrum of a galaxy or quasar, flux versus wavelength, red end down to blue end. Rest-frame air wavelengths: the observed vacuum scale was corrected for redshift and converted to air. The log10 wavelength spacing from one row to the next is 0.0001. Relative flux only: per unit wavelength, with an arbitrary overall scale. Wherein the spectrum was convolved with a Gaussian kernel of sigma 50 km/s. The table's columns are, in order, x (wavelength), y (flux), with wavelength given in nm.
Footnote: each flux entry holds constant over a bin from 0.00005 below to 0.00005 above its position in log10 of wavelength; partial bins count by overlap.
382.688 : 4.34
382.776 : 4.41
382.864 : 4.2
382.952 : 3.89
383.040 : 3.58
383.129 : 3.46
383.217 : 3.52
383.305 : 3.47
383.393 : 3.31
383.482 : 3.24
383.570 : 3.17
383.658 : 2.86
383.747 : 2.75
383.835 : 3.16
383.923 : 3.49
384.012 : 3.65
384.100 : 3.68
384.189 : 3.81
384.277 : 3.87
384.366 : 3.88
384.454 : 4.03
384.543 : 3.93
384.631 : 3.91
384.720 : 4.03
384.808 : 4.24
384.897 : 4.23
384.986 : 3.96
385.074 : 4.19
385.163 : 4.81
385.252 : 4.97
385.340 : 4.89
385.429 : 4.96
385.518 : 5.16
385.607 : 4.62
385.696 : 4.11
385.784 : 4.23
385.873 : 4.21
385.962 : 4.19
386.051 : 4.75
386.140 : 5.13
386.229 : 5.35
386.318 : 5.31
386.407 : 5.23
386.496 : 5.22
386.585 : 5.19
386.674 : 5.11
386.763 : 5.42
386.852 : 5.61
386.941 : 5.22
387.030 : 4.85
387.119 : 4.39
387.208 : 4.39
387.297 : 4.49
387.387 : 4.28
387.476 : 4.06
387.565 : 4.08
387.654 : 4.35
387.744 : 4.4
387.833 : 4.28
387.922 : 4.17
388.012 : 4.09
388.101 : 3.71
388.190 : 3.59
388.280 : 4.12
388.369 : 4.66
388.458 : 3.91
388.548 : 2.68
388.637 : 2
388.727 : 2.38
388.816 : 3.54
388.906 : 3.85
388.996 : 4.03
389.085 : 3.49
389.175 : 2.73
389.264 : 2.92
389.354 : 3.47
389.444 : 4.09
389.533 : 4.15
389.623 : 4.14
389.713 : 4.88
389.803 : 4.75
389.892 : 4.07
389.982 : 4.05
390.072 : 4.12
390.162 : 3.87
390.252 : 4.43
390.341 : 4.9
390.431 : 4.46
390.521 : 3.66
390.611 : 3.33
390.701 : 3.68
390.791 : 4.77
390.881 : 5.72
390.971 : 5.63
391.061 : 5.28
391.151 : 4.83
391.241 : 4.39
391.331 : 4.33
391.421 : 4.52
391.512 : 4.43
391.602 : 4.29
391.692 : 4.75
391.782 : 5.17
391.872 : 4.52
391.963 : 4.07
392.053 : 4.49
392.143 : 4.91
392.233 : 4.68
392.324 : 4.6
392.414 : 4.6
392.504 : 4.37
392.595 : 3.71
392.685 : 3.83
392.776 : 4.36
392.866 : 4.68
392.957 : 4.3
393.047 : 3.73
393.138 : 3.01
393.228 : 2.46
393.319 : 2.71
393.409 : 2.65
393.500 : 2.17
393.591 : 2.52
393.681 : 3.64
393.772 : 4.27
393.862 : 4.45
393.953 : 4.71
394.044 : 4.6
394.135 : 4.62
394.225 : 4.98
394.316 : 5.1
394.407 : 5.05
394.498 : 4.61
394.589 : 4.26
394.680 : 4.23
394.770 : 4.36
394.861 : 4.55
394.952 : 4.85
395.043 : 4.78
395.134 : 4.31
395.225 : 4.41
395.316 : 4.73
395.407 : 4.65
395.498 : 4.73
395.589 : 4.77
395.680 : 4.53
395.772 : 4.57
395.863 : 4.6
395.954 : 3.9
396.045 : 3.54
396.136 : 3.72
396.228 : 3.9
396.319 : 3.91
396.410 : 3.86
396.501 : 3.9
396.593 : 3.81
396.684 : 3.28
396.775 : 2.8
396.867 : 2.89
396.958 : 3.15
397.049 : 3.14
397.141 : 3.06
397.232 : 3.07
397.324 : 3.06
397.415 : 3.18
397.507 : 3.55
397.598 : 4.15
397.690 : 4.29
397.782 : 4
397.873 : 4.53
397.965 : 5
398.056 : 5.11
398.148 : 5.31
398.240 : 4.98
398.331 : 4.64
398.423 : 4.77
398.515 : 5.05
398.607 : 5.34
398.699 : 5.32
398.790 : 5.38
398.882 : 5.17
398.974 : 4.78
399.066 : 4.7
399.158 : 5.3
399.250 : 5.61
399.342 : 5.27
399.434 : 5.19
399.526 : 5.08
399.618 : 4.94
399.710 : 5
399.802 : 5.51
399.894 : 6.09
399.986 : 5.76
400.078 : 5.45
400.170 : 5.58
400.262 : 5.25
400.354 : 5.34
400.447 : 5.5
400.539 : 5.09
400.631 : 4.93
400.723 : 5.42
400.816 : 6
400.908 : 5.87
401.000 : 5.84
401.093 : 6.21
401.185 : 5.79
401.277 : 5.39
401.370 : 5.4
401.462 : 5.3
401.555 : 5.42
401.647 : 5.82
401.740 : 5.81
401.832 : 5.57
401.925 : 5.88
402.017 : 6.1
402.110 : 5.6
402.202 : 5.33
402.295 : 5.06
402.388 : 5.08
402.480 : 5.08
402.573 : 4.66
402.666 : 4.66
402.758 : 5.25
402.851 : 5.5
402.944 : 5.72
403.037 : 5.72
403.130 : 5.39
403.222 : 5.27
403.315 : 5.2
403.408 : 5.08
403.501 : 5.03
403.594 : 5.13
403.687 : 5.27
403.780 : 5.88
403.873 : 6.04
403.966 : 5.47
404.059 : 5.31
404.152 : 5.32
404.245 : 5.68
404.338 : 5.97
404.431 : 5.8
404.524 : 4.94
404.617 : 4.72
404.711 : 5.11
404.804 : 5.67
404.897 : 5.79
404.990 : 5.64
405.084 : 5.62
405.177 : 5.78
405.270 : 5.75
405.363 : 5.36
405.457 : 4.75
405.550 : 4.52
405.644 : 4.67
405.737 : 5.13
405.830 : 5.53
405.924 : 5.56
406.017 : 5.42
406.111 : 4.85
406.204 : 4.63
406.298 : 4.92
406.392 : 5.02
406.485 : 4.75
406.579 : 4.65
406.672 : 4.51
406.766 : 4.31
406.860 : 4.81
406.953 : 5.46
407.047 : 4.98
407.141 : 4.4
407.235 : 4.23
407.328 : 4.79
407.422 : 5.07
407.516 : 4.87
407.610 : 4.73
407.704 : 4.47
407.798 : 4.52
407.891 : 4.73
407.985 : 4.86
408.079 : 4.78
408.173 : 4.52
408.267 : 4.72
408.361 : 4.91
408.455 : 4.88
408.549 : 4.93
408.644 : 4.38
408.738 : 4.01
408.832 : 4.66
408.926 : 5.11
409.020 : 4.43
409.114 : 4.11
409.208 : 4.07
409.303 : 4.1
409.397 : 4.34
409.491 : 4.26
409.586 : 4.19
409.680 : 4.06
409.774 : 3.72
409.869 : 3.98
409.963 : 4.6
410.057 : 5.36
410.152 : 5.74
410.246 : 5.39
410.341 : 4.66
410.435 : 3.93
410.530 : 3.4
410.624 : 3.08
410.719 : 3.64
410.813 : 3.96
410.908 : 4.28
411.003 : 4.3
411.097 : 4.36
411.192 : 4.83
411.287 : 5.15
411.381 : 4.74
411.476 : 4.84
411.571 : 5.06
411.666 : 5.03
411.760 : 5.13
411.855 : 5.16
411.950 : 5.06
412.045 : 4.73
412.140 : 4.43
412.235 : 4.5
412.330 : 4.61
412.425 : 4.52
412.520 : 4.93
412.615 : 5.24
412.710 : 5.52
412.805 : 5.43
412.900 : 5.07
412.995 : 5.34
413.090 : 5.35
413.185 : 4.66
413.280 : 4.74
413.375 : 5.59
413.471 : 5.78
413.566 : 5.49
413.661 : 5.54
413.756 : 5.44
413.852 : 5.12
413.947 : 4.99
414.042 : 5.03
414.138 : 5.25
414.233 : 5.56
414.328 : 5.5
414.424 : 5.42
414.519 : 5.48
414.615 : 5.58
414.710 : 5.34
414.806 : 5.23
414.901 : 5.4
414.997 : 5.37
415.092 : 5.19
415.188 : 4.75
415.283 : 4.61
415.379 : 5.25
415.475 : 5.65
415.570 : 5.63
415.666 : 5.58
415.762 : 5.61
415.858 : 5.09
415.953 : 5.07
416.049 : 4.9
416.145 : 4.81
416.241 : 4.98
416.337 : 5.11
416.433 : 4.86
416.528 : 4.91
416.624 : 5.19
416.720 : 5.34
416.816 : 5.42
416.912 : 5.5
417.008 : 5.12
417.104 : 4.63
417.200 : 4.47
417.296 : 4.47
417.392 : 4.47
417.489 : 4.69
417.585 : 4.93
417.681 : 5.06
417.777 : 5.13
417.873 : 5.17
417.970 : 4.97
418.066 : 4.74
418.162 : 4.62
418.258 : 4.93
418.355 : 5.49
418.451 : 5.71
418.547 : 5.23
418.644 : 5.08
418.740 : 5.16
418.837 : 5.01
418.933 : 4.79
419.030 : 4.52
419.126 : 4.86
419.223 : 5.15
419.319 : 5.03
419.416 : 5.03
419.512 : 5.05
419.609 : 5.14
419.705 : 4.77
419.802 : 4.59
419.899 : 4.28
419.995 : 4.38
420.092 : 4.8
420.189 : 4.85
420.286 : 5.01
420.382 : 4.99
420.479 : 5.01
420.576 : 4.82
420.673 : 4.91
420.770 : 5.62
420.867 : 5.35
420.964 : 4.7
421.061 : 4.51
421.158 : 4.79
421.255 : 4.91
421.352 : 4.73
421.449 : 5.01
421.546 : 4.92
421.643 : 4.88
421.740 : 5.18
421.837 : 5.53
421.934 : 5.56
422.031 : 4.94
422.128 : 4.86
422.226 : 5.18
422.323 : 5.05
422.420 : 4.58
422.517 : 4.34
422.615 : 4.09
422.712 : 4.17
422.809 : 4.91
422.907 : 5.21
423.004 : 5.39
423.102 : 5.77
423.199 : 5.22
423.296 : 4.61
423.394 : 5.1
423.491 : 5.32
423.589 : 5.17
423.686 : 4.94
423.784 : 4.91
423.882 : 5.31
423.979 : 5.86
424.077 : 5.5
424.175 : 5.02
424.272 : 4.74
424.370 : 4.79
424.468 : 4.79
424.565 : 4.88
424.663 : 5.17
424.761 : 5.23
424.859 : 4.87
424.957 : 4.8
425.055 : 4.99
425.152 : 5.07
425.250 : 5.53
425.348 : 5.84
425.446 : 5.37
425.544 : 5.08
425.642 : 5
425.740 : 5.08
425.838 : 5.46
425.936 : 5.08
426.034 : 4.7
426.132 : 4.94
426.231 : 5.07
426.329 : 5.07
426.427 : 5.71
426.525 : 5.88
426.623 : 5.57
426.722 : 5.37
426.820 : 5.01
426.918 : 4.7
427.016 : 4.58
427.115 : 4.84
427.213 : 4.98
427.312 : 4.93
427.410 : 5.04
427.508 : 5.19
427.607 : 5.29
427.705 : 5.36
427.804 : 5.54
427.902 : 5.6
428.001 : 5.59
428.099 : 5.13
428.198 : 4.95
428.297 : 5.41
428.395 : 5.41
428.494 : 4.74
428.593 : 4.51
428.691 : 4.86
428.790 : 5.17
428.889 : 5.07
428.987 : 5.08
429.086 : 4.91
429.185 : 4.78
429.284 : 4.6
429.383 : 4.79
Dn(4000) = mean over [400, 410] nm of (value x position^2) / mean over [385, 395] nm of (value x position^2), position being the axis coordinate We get 1.3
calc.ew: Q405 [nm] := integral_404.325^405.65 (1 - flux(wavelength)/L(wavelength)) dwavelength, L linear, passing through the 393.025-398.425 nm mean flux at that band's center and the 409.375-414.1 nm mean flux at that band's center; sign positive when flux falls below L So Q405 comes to -0.26 nm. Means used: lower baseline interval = 4.03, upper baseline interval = 4.77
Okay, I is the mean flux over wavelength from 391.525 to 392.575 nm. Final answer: 4.56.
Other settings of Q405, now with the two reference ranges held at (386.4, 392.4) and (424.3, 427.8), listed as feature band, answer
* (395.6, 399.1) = 0.25 nm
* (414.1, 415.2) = -0.11 nm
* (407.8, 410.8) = 0.20 nm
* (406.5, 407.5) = -0.01 nm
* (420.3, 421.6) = 0.02 nm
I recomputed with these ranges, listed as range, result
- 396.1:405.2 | 5.02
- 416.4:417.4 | 4.97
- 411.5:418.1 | 5.11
